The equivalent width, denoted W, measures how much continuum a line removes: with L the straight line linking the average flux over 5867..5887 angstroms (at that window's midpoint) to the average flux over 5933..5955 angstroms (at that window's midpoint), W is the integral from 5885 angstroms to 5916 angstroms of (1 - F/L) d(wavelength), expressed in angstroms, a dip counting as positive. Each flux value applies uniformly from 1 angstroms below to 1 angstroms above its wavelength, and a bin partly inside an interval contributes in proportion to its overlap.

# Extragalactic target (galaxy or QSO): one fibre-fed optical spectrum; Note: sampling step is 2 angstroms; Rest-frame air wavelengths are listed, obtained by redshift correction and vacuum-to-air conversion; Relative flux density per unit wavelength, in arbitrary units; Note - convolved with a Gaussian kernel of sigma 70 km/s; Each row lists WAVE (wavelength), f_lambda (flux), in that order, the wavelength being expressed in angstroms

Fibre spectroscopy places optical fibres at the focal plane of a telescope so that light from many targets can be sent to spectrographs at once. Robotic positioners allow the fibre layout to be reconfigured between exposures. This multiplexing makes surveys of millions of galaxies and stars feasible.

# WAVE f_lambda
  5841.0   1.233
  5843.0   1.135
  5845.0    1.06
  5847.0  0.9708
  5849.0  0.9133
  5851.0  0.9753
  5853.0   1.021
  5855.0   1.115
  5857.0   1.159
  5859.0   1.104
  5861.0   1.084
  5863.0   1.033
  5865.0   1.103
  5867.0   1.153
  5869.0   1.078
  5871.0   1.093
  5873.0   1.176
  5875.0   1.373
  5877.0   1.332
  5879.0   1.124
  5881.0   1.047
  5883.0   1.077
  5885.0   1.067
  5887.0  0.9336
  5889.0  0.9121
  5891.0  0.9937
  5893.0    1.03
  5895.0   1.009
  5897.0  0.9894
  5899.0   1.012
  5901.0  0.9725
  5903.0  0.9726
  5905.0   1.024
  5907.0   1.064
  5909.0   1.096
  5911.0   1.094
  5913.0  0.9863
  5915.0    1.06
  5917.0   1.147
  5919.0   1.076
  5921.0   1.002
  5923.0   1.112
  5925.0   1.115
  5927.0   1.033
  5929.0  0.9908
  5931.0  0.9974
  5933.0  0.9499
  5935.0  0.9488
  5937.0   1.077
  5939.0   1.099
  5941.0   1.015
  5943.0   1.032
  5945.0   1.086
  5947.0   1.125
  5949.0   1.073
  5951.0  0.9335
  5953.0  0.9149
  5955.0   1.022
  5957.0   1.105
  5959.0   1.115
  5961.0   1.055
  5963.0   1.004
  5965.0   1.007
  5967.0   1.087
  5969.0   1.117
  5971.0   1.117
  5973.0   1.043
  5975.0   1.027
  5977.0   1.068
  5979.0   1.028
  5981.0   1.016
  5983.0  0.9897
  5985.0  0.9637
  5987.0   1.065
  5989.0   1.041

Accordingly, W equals 2.5 angstroms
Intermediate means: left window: 1.14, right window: 1.03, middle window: 1.01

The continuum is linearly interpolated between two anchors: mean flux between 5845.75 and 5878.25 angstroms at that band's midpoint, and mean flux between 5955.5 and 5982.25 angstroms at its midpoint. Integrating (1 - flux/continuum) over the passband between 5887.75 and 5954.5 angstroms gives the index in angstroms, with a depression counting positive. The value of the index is 3.2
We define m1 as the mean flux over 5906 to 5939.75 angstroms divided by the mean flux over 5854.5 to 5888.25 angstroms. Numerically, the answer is 0.94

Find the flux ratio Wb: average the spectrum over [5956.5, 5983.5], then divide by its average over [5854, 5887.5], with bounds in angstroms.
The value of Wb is 0.9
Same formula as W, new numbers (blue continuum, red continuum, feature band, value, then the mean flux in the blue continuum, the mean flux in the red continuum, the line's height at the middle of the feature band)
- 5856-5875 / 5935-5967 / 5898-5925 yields 0.7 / 1.12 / 1.04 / 1.08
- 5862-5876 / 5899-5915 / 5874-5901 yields 0.6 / 1.14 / 1.03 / 1.09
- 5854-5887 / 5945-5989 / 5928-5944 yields 0.8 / 1.13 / 1.04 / 1.07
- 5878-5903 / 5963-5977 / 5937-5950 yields -0.3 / 1.01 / 1.06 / 1.05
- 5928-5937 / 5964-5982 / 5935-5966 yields -0.8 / 0.983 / 1.06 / 1.02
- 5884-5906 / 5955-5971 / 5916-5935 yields -0.3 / 0.992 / 1.07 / 1.03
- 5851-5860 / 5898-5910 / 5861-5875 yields -0.7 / 1.09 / 1.02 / 1.07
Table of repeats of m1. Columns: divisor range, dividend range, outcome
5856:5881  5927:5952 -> 0.90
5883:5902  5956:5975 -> 1.07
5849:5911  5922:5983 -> 0.98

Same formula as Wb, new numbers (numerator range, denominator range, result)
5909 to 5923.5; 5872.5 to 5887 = 0.93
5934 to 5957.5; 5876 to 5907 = 1.00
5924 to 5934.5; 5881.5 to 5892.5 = 1.01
